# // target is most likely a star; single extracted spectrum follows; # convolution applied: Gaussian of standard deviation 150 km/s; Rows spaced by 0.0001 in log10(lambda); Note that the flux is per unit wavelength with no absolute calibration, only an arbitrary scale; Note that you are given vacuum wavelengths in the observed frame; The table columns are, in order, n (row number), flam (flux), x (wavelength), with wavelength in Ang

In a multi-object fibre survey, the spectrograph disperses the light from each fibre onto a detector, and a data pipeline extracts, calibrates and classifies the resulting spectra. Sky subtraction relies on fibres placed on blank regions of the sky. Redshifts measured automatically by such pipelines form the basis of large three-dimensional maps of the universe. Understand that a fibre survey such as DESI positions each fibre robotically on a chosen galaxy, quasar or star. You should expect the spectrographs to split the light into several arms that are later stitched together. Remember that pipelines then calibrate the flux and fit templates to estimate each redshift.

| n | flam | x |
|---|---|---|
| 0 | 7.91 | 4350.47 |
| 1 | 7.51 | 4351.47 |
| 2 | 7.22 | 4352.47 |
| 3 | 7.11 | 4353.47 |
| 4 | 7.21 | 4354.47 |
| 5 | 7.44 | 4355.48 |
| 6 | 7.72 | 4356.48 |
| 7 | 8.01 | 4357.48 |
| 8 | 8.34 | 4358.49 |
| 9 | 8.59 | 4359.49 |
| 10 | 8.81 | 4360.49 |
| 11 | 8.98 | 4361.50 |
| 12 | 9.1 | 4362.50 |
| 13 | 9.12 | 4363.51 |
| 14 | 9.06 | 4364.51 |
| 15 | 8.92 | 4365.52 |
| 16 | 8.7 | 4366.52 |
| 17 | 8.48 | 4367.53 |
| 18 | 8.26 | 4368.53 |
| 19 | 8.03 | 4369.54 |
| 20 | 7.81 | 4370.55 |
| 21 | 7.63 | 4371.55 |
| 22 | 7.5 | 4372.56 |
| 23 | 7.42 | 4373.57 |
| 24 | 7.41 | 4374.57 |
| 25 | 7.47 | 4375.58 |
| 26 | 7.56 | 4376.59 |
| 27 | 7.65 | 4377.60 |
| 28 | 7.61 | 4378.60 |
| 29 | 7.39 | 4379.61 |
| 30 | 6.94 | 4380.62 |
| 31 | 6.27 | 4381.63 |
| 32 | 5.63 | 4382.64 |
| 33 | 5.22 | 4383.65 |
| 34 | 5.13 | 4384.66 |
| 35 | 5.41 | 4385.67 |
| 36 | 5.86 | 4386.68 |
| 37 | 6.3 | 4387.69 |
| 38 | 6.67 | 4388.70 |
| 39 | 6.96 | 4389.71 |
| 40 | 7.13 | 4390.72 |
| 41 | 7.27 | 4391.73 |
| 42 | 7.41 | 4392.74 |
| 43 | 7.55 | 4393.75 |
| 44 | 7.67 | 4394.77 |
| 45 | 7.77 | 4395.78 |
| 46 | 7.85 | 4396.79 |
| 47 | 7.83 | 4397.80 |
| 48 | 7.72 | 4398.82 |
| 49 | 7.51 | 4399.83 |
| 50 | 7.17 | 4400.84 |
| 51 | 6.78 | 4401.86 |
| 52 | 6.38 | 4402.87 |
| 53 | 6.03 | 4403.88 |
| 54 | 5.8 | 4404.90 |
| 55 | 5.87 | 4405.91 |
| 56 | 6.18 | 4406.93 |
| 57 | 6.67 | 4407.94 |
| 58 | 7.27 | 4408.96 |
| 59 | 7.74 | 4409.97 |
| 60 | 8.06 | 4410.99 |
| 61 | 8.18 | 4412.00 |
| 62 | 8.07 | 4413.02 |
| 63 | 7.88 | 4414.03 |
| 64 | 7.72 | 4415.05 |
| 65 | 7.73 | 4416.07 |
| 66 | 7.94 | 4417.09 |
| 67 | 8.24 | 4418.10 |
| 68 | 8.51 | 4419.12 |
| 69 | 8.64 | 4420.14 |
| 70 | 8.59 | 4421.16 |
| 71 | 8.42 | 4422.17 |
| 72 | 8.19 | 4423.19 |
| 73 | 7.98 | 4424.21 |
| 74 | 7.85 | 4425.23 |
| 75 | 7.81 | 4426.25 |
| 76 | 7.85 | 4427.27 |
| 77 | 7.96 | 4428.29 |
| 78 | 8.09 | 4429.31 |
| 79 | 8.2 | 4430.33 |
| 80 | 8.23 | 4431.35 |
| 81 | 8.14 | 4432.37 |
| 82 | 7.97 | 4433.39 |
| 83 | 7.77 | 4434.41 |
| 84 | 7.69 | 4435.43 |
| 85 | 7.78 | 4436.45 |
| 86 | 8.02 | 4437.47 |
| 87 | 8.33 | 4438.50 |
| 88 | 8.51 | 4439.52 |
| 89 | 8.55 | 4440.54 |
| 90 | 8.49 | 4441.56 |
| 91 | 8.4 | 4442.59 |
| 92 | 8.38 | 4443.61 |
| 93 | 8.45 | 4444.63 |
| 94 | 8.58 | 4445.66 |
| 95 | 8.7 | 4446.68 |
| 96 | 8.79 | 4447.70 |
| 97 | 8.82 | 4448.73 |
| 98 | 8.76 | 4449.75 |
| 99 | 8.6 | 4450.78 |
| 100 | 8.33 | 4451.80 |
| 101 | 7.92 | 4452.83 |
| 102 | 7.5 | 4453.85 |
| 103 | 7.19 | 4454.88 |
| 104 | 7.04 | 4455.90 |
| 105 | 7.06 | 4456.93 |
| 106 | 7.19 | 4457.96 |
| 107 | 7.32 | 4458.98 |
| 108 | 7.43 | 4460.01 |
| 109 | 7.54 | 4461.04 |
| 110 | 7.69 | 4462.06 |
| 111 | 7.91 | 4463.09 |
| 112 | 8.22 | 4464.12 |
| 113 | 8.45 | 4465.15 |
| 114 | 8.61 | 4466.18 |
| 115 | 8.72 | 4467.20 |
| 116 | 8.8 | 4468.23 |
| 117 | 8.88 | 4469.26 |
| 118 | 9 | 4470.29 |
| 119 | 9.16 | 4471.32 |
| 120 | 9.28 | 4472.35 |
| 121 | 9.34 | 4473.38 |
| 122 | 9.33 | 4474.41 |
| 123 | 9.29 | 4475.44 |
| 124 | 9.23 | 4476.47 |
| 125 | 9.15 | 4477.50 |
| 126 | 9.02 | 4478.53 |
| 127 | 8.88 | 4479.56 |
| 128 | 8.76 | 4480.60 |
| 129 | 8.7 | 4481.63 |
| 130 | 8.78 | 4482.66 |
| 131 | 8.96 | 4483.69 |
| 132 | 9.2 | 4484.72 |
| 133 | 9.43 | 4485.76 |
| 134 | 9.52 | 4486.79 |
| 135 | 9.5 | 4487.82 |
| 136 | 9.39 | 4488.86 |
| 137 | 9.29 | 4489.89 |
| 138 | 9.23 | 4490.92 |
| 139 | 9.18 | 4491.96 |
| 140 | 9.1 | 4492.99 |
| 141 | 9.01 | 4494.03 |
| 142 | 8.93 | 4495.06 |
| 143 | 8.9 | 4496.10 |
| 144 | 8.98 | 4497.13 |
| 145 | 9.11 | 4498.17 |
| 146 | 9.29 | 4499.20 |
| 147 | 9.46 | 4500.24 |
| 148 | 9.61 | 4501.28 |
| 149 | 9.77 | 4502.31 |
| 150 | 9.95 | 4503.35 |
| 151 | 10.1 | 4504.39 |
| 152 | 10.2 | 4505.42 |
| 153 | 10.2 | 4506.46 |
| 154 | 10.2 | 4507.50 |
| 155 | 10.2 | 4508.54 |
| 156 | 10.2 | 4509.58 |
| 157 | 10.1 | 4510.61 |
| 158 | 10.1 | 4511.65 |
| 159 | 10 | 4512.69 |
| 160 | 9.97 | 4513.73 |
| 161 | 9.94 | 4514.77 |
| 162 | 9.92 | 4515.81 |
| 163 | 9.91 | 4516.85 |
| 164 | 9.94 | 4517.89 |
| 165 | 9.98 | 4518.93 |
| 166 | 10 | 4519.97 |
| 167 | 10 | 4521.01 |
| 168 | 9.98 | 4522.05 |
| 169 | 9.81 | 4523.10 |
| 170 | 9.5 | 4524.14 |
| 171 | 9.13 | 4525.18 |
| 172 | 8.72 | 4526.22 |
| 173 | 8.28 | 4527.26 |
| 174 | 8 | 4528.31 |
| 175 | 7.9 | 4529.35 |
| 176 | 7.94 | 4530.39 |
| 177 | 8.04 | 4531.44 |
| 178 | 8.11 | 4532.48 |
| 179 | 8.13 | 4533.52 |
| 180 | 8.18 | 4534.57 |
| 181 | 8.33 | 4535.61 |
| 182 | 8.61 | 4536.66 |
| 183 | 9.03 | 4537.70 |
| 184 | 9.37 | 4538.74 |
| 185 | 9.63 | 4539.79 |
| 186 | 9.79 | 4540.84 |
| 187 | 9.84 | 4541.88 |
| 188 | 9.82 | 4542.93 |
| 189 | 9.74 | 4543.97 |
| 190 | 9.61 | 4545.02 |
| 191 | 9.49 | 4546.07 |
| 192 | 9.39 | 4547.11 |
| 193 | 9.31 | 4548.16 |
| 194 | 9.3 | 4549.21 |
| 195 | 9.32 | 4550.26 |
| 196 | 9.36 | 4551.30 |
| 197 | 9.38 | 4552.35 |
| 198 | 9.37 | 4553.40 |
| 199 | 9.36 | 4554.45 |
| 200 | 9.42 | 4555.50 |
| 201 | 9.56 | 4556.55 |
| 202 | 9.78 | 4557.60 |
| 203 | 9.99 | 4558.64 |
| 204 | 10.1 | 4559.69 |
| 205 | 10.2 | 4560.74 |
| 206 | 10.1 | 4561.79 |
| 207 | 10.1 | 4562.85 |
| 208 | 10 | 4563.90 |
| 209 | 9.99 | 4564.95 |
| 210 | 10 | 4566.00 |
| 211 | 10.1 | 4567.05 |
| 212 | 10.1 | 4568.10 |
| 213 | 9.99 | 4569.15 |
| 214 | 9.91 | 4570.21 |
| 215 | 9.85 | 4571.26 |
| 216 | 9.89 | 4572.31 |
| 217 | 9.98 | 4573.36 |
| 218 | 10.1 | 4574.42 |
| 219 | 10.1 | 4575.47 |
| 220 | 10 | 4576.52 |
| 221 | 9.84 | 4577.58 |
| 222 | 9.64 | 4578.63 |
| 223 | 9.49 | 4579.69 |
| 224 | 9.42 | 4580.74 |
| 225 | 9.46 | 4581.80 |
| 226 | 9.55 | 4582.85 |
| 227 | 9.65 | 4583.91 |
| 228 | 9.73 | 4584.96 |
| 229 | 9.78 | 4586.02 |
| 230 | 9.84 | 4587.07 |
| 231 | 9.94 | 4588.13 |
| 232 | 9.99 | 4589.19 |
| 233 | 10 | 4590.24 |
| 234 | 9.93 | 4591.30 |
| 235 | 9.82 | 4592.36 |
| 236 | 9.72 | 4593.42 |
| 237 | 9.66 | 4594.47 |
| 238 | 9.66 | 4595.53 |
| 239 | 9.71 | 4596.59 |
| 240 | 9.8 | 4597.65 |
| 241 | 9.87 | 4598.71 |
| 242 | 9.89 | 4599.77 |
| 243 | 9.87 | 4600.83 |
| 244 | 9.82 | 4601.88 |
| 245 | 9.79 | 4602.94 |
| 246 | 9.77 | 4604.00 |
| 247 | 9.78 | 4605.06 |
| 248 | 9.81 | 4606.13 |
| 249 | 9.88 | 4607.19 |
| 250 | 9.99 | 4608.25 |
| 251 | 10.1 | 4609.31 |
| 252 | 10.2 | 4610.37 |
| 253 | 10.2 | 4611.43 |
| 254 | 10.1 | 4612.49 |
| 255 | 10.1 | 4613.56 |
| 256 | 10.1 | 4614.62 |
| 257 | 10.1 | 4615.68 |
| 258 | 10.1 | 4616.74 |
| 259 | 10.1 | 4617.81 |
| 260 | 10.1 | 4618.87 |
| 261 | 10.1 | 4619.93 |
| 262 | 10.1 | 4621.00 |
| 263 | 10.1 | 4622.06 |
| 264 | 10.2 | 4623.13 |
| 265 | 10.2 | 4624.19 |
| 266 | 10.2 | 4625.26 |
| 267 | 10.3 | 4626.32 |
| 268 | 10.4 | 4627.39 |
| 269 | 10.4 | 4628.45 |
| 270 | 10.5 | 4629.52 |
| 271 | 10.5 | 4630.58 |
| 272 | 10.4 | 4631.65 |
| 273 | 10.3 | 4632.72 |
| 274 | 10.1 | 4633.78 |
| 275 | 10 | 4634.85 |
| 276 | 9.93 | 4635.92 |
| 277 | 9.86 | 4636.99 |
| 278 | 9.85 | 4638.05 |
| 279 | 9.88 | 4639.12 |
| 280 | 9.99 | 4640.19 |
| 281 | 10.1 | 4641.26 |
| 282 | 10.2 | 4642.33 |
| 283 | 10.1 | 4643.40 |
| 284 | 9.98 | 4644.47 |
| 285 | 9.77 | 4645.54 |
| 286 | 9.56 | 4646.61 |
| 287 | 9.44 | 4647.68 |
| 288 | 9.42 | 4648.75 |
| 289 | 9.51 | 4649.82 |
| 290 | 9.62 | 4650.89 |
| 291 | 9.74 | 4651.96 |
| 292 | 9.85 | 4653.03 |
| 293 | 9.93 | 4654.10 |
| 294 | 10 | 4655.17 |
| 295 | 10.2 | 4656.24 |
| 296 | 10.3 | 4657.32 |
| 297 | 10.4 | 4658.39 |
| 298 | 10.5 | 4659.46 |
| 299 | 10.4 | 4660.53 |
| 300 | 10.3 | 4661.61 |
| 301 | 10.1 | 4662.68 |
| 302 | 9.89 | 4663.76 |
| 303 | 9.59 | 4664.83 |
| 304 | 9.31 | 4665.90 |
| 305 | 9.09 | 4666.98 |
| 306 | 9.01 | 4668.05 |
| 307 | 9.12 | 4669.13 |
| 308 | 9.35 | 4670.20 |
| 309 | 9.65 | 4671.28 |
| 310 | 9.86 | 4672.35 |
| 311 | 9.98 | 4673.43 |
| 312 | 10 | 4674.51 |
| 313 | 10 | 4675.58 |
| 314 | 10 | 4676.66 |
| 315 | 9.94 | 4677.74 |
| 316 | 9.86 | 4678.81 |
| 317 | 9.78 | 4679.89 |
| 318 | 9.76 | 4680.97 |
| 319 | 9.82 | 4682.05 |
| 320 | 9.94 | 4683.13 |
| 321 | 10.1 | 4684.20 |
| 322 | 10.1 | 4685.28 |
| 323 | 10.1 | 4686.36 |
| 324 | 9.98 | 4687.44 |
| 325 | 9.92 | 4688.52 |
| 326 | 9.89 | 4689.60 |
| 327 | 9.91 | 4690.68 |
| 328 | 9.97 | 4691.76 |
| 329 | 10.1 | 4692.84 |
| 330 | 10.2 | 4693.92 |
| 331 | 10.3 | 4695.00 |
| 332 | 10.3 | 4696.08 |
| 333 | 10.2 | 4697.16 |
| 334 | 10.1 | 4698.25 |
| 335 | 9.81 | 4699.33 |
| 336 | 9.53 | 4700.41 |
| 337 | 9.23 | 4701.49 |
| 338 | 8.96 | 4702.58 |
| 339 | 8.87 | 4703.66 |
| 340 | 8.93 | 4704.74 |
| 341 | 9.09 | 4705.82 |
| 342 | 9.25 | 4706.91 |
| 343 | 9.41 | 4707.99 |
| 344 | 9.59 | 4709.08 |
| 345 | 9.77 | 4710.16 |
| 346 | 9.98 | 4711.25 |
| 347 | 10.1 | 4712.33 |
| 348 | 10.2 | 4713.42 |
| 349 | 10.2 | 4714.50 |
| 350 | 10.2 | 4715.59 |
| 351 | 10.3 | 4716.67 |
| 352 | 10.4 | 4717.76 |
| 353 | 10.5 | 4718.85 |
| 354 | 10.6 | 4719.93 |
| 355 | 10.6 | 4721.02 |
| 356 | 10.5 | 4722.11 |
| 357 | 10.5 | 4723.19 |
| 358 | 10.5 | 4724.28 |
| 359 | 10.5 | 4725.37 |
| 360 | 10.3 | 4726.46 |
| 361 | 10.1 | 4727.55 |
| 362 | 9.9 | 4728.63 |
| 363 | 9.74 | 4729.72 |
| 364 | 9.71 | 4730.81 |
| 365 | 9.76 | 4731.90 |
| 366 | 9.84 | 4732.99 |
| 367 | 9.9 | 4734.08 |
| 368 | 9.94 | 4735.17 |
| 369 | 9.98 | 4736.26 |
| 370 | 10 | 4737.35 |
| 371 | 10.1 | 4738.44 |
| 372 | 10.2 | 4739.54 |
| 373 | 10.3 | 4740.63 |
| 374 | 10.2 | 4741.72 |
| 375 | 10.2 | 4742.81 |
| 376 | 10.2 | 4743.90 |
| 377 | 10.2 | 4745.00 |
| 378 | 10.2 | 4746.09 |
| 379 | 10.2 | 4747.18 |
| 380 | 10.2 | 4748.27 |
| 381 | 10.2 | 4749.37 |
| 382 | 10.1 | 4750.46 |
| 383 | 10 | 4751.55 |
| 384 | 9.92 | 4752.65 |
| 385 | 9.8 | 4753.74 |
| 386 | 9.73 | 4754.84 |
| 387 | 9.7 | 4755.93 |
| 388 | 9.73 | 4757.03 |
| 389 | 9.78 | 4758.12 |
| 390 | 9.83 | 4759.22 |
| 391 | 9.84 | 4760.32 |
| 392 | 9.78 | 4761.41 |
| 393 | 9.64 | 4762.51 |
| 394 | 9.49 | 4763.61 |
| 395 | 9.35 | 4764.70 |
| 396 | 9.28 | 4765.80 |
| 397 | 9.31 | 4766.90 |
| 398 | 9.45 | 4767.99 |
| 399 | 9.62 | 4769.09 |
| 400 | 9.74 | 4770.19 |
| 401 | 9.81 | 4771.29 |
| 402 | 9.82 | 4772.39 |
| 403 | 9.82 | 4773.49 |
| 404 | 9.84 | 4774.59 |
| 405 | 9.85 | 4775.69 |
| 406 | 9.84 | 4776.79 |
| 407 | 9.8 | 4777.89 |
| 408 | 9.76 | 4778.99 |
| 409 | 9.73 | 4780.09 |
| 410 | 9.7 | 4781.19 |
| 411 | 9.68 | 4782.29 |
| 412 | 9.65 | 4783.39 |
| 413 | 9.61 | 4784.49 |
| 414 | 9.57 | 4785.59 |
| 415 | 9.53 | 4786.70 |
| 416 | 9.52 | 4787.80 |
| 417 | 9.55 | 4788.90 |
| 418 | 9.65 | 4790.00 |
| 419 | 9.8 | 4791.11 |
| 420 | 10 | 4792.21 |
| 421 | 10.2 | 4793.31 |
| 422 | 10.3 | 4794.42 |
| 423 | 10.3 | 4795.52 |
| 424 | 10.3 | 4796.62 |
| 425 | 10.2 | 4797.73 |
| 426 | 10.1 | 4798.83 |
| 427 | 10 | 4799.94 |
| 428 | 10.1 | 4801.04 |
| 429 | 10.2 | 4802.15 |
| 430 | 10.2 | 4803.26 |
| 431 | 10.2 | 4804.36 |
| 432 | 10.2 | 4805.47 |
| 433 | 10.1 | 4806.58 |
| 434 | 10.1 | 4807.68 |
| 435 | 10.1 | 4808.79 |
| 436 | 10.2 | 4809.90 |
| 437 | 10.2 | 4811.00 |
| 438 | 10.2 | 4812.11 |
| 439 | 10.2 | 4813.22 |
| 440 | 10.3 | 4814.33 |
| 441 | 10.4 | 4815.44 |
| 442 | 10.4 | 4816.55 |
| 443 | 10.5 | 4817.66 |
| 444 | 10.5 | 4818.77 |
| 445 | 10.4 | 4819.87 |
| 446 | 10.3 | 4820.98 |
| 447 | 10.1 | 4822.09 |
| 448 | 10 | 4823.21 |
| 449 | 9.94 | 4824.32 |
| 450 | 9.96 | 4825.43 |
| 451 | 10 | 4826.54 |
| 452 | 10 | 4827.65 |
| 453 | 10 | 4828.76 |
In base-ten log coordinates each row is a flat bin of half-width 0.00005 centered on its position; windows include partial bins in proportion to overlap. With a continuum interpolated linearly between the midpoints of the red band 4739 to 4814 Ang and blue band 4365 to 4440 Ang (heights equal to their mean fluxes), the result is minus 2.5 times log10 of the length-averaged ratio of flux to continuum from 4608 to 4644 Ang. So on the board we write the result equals -0.14 mag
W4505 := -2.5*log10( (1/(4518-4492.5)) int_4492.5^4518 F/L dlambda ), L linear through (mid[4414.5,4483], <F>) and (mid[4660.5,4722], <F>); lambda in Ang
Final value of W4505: -0.125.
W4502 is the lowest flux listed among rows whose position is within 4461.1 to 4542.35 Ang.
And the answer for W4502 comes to 7.69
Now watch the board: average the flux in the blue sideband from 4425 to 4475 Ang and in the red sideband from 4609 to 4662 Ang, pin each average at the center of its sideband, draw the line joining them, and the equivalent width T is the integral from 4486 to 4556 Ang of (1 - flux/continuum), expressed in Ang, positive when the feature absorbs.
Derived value -3.6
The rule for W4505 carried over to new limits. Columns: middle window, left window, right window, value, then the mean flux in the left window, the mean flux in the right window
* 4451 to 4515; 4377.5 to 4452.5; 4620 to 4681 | -0.09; 7.6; 9.95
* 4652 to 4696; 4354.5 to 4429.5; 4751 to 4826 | -0.08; 7.54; 9.92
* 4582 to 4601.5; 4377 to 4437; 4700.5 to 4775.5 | -0.12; 7.36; 9.89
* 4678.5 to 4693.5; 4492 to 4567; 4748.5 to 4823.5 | -0.02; 9.47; 9.93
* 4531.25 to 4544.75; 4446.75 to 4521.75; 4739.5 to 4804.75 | 0.02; 9.05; 9.88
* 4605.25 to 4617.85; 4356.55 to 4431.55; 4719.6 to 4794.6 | -0.12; 7.56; 9.9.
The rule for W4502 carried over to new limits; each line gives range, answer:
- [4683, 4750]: 8.87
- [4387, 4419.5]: 5.8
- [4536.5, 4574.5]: 8.61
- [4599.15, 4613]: 9.77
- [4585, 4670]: 9.01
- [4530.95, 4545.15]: 8.04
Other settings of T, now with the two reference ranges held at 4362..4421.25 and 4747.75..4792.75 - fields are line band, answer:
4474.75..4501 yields -3.8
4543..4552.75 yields -1.3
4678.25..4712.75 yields -1.9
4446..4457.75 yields -0.4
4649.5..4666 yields -1.8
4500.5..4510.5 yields -2.4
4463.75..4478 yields -2.0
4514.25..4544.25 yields -3.3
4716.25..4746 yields -2.2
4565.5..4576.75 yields -2.0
